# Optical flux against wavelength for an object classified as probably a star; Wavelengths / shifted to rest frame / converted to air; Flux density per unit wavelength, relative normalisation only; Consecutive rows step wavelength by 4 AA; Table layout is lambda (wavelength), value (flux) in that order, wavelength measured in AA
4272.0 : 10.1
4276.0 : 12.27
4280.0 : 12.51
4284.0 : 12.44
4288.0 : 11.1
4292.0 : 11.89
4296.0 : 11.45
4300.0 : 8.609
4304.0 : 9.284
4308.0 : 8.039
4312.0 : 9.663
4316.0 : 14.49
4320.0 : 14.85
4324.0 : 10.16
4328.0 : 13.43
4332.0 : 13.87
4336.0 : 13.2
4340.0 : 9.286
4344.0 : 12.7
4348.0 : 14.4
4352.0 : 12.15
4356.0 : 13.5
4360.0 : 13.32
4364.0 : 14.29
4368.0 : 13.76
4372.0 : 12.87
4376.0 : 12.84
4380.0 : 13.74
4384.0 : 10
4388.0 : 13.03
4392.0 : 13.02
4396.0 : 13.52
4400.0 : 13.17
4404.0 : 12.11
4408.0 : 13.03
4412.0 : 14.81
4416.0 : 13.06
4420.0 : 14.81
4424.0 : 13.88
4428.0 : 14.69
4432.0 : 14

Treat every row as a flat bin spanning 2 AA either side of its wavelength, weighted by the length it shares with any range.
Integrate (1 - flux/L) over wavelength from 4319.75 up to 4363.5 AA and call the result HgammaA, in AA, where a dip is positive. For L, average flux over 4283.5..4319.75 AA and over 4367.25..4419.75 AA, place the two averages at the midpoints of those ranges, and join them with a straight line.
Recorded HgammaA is -3.5 AA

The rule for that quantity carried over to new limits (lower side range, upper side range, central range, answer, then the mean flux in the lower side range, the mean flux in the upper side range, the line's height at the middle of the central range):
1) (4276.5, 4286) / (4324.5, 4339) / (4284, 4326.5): 5.4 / 12.4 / 12.9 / 12.6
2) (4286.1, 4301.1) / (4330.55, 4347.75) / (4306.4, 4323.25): -0.1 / 10.9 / 12.4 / 11.6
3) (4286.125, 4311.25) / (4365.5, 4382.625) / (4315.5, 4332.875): -3.3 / 10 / 13.2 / 11.1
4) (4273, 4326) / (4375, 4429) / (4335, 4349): -0.1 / 11.3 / 13.2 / 12.1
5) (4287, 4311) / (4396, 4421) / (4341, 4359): -2.1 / 10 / 13.4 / 11.6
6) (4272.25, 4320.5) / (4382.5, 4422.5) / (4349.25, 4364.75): -1.2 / 11.2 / 13.1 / 12.3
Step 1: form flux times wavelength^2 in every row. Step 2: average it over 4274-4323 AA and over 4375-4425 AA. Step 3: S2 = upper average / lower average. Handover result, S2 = 1.21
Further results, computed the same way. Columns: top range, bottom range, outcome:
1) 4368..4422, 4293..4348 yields 1.17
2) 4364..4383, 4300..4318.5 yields 1.32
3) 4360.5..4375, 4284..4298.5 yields 1.22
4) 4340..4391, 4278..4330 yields 1.17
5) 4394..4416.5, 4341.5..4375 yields 1.02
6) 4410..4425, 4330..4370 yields 1.12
